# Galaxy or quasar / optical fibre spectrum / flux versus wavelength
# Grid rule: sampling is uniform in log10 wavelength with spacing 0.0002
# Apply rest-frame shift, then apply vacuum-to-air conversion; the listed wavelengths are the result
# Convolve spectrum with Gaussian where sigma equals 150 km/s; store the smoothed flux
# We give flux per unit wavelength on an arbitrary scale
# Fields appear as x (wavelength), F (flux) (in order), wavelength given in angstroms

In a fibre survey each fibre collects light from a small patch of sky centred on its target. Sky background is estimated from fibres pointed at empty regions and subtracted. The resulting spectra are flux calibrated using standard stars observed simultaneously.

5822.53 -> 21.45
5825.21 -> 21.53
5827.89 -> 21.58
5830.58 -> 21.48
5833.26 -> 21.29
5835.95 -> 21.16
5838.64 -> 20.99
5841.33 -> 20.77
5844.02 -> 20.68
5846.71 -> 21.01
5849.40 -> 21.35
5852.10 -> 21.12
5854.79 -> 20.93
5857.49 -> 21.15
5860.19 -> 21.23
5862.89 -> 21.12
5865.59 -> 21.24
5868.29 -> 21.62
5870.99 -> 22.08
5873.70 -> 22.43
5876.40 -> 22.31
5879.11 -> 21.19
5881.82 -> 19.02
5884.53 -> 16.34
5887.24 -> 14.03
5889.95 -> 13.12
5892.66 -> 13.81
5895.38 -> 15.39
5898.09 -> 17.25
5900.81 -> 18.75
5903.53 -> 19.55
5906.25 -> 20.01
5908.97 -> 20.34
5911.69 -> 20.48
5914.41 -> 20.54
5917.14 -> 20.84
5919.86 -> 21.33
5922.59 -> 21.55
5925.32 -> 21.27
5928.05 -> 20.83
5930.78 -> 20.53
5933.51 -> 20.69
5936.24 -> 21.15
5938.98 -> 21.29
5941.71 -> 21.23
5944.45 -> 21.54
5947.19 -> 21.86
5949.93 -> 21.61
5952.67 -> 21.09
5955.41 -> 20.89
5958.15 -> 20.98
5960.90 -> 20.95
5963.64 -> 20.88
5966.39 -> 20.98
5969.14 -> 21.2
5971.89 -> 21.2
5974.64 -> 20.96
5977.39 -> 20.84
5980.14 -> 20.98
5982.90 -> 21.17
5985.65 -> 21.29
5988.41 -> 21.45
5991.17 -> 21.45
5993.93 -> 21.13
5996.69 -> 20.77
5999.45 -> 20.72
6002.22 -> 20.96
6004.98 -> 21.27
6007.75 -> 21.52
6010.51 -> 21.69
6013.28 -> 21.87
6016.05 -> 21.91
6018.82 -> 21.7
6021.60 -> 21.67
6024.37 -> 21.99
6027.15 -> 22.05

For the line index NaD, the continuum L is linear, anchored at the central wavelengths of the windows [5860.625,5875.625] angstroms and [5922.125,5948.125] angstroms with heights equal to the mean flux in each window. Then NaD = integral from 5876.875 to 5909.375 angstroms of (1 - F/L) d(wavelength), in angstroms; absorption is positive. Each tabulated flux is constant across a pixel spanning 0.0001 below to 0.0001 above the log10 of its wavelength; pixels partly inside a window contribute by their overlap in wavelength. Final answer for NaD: 6.13 angstroms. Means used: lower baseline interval 21.7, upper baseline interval 21.2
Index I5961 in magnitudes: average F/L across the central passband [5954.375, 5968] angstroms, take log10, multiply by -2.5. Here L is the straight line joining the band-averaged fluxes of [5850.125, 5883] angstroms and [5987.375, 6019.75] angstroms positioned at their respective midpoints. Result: 0.02 mag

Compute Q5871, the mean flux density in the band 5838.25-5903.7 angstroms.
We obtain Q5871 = 19.5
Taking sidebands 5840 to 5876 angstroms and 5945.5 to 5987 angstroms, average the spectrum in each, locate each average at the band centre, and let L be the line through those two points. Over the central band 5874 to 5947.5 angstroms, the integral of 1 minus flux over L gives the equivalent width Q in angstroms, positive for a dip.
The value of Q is 6.0 angstroms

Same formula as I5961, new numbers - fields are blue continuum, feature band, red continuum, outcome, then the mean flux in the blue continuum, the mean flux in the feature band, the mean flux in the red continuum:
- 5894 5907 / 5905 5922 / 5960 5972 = -0.11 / 18.1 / 20.6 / 21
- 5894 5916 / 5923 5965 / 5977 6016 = -0.06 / 19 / 21.1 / 21.3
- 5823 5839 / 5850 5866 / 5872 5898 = -0.09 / 21.4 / 21.1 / 17.6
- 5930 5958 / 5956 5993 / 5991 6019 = 0.01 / 21.2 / 21.1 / 21.3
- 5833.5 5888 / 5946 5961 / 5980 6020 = -0.01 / 20.7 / 21.2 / 21.3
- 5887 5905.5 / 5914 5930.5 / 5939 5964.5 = -0.14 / 16.2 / 21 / 21.2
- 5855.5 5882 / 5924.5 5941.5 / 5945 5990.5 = 0.01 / 21.4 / 21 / 21.2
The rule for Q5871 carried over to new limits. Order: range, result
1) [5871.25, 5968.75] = 19.9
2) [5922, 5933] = 21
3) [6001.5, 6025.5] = 21.6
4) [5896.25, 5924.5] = 20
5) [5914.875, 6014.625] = 21.2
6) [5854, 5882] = 21.4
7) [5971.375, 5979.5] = 21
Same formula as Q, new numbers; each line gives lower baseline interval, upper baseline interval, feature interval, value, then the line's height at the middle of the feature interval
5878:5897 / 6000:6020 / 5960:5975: -1.1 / 19.6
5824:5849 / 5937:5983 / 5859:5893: 2.9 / 21.2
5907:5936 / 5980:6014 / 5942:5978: -0.2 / 21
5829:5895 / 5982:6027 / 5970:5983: 0.1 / 21.1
